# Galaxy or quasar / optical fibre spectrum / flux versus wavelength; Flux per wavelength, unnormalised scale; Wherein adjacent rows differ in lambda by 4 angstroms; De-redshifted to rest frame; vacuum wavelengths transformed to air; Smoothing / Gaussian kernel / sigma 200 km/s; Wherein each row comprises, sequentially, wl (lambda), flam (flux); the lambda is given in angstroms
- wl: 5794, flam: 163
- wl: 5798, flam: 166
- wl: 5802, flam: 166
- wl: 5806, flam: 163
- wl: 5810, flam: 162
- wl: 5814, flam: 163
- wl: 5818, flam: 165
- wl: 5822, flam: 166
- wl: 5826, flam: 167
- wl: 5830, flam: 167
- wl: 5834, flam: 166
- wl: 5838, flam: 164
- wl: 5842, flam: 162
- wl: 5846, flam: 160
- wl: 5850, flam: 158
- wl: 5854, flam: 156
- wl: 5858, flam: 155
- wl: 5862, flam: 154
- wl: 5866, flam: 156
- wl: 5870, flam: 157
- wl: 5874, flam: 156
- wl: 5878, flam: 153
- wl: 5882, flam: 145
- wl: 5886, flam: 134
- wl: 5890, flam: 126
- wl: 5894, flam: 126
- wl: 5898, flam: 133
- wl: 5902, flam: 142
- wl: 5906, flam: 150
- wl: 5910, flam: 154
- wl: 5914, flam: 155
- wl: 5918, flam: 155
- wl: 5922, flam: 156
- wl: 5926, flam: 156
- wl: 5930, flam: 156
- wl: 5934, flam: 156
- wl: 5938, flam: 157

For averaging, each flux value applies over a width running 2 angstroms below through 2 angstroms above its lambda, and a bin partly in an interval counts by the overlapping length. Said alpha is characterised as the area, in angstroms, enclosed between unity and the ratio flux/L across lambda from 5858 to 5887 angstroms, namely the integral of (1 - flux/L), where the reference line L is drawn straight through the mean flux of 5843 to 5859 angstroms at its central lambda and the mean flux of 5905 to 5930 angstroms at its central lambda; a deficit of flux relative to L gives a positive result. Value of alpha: 0.9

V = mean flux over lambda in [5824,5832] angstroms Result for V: 167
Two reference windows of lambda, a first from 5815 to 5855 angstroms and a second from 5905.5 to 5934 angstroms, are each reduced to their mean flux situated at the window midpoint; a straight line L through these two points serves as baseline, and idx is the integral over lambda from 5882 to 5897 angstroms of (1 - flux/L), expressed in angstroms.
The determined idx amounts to 2.5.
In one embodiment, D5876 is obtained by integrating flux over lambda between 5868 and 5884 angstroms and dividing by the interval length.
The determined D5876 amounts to 153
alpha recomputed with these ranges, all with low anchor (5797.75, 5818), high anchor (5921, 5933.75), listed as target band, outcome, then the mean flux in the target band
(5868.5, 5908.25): 4.14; 142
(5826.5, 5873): 0.42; 160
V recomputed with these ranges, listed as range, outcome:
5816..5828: 166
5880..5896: 133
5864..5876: 156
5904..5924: 154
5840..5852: 160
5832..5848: 163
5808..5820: 163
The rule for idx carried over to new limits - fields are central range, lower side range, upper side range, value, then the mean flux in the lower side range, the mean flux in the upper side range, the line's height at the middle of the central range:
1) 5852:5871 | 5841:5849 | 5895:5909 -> -0.07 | 160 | 141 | 155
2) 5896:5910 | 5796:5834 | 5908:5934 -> 1.21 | 165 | 155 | 157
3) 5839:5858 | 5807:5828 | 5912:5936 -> 0.36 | 165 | 156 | 162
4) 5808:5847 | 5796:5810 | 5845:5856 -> -0.78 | 165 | 158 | 161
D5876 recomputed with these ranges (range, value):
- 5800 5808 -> 164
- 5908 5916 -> 154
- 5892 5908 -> 138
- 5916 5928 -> 156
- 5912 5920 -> 155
